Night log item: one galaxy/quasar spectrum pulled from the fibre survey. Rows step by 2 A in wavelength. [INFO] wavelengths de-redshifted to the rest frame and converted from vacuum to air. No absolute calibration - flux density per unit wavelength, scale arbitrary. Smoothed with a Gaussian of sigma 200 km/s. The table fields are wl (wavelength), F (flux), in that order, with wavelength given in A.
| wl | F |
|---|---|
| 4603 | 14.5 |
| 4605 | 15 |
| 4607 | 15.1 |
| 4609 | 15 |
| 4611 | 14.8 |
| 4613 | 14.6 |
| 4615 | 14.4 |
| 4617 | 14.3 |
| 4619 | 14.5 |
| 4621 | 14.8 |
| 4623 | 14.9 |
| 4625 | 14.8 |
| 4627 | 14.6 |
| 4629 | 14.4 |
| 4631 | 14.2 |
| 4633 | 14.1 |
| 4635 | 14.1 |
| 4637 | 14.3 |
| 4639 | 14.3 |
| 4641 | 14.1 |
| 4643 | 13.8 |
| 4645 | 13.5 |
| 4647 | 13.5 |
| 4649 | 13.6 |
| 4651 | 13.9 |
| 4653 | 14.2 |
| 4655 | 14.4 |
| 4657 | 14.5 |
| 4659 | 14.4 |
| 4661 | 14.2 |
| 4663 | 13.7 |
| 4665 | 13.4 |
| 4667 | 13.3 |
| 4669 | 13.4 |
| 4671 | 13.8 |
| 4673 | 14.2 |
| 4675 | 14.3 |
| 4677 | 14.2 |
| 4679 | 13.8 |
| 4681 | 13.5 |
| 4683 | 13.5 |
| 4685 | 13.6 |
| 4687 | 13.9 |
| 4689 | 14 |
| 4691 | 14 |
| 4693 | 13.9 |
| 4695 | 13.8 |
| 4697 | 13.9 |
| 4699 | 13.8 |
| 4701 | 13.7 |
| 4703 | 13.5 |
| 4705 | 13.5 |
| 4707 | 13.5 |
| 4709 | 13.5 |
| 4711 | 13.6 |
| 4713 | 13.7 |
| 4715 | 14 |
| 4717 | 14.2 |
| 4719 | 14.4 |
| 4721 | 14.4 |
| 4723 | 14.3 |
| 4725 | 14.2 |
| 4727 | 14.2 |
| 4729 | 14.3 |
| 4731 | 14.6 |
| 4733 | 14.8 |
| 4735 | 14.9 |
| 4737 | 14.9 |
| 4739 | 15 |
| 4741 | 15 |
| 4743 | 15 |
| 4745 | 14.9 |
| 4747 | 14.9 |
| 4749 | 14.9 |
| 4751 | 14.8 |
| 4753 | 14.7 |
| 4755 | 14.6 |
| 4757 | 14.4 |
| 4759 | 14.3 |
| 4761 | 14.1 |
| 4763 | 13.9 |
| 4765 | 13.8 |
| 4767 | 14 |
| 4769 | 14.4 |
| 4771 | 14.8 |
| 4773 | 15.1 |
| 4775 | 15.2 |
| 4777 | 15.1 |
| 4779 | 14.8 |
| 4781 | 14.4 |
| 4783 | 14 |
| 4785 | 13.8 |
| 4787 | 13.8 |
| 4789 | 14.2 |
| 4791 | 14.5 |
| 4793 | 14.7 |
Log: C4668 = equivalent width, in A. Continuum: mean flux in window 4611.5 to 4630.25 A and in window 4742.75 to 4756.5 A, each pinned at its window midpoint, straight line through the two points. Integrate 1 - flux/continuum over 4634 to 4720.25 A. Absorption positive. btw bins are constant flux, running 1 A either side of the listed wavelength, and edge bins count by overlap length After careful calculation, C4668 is 4.8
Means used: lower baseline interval 14.6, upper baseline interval 14.8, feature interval 13.9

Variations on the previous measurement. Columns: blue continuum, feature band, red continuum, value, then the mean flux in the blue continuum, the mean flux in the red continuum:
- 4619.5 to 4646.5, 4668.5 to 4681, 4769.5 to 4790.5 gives 0.4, 14.3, 14.5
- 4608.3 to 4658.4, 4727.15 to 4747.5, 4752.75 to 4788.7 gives -0.6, 14.3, 14.4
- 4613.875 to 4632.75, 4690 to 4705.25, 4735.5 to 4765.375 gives 0.9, 14.5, 14.6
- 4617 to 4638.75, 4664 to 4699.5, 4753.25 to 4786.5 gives 1.6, 14.5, 14.4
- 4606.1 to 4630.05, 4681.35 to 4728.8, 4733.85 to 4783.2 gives 2.5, 14.7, 14.6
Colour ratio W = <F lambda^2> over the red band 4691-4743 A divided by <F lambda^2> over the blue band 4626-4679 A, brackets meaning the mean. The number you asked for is 1.04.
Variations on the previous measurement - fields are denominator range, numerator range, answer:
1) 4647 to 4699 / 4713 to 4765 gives 1.08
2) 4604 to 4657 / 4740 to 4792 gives 1.07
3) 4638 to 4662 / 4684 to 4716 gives 1.00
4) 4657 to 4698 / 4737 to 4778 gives 1.09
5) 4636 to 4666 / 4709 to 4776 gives 1.08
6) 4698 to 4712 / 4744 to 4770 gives 1.09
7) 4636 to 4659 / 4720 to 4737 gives 1.07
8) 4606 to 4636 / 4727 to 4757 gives 1.07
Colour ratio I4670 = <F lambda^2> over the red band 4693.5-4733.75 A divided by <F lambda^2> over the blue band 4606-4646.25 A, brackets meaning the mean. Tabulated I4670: 1.0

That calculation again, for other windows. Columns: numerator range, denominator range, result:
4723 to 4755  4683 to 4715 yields 1.09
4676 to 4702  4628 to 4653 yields 1.01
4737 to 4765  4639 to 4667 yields 1.10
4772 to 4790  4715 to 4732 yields 1.04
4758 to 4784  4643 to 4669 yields 1.09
